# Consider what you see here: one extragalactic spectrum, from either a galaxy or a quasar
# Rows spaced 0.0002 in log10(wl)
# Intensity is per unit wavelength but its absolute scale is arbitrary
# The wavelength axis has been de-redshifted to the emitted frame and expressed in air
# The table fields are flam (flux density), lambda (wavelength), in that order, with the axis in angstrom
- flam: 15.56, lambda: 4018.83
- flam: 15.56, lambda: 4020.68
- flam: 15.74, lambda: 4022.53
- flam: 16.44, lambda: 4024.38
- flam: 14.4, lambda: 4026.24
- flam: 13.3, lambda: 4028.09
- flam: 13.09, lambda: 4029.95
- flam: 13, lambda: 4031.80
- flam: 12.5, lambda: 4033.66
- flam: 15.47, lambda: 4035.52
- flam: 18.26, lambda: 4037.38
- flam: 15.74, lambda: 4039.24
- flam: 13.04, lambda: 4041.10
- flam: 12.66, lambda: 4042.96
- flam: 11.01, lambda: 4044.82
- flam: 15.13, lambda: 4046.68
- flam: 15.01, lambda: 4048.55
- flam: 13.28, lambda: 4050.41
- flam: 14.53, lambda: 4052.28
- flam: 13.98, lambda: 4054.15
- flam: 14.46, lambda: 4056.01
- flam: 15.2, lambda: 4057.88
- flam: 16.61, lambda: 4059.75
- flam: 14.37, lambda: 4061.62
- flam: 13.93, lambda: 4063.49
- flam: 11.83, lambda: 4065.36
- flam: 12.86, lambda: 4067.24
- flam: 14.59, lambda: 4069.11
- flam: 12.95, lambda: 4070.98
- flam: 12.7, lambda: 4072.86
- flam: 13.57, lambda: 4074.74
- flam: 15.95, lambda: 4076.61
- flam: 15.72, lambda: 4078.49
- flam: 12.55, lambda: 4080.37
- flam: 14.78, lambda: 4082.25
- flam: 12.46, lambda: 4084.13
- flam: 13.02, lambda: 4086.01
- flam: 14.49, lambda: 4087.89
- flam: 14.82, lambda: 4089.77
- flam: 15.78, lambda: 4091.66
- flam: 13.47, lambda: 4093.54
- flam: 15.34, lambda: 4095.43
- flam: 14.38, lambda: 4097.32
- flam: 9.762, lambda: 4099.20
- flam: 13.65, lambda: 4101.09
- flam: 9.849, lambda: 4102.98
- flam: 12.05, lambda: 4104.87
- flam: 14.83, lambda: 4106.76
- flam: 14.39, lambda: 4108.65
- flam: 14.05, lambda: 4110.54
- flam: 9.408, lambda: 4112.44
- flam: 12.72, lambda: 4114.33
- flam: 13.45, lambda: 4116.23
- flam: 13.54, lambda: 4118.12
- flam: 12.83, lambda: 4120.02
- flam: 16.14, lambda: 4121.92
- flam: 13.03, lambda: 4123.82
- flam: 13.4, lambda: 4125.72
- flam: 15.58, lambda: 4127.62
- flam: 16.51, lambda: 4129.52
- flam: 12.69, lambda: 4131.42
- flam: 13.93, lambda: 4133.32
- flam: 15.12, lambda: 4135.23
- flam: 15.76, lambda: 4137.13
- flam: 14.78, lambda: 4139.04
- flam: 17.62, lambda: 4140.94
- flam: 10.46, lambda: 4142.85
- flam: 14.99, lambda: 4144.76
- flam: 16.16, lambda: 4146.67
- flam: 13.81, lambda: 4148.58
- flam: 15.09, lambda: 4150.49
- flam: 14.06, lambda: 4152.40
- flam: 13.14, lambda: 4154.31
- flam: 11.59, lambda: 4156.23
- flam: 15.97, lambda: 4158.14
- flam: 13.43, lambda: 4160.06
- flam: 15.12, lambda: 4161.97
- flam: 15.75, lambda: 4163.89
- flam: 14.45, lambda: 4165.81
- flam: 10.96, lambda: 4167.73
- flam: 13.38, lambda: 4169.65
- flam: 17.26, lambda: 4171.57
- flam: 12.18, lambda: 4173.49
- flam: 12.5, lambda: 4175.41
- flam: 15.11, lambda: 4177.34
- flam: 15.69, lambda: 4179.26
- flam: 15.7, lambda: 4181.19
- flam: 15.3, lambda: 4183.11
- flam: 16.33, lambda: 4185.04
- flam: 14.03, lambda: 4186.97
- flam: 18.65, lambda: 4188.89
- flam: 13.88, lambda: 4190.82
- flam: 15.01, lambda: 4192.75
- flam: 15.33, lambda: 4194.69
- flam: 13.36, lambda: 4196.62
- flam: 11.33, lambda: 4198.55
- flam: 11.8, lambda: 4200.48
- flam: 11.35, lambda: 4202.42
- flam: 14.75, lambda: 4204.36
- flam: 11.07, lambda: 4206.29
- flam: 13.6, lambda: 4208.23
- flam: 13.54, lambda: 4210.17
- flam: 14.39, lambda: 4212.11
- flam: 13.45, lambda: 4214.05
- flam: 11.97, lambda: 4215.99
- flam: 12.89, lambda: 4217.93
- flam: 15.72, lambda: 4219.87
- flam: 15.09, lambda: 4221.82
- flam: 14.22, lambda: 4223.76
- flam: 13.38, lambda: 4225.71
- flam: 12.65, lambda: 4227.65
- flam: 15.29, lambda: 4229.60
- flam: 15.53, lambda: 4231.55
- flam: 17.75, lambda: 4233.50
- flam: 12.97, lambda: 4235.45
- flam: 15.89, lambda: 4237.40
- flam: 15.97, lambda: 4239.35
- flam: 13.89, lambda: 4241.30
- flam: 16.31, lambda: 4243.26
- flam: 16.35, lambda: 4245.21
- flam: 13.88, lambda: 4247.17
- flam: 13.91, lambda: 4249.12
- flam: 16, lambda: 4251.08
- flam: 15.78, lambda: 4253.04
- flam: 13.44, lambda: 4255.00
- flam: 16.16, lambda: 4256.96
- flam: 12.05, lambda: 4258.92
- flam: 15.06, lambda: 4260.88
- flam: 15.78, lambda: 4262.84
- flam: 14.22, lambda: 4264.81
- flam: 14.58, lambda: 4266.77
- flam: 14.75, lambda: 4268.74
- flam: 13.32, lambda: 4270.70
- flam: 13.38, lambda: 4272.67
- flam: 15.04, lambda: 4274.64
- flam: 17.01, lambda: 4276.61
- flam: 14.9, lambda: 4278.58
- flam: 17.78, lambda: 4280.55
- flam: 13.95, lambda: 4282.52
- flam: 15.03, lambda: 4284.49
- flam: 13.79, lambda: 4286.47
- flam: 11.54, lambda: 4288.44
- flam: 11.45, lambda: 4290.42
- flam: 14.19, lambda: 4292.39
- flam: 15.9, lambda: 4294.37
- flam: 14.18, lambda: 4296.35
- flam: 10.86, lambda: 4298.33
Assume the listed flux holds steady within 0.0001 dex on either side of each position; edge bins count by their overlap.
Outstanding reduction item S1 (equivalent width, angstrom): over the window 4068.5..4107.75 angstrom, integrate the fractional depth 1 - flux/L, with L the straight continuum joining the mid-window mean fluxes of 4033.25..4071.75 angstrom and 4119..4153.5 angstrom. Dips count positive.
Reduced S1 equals 1.9 angstrom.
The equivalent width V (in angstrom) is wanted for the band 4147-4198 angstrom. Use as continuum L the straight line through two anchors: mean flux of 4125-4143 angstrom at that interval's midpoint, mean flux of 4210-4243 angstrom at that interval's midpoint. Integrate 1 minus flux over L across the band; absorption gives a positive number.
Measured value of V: 0.5 angstrom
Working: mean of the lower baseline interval 14.8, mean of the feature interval 14.5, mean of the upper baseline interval 14.5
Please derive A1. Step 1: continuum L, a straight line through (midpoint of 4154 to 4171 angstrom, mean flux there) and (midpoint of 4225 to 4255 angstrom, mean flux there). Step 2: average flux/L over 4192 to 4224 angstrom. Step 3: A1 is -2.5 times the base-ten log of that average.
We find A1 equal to 0.08 mag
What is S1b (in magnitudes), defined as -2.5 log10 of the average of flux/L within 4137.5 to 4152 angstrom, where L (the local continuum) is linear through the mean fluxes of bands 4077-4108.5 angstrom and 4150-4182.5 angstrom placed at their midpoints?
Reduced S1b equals -0.05 mag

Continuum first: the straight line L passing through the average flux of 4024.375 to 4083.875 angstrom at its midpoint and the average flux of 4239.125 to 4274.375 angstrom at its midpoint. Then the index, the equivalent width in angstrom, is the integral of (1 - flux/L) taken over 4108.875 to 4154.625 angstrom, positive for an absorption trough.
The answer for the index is 0.68 angstrom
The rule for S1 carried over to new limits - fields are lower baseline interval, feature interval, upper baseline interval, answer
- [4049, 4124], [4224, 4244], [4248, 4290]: -0.69 angstrom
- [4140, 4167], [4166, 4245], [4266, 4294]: 0.59 angstrom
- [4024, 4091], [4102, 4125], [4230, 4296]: 2.01 angstrom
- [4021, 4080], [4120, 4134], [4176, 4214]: -0.16 angstrom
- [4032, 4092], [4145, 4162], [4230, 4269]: 0.37 angstrom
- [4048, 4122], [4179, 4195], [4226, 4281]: -1.22 angstrom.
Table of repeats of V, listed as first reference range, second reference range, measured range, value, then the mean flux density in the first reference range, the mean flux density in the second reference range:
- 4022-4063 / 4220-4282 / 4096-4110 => 1.7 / 14.4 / 14.9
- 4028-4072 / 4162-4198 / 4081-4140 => 2.5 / 14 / 14.7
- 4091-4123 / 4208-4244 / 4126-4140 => -1.4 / 13.2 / 14.5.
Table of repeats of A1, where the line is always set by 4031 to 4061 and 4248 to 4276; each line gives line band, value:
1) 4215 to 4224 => 0.04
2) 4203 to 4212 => 0.10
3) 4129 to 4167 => 0.00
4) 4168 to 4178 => 0.05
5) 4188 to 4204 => 0.05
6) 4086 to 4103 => 0.06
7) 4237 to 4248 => -0.06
